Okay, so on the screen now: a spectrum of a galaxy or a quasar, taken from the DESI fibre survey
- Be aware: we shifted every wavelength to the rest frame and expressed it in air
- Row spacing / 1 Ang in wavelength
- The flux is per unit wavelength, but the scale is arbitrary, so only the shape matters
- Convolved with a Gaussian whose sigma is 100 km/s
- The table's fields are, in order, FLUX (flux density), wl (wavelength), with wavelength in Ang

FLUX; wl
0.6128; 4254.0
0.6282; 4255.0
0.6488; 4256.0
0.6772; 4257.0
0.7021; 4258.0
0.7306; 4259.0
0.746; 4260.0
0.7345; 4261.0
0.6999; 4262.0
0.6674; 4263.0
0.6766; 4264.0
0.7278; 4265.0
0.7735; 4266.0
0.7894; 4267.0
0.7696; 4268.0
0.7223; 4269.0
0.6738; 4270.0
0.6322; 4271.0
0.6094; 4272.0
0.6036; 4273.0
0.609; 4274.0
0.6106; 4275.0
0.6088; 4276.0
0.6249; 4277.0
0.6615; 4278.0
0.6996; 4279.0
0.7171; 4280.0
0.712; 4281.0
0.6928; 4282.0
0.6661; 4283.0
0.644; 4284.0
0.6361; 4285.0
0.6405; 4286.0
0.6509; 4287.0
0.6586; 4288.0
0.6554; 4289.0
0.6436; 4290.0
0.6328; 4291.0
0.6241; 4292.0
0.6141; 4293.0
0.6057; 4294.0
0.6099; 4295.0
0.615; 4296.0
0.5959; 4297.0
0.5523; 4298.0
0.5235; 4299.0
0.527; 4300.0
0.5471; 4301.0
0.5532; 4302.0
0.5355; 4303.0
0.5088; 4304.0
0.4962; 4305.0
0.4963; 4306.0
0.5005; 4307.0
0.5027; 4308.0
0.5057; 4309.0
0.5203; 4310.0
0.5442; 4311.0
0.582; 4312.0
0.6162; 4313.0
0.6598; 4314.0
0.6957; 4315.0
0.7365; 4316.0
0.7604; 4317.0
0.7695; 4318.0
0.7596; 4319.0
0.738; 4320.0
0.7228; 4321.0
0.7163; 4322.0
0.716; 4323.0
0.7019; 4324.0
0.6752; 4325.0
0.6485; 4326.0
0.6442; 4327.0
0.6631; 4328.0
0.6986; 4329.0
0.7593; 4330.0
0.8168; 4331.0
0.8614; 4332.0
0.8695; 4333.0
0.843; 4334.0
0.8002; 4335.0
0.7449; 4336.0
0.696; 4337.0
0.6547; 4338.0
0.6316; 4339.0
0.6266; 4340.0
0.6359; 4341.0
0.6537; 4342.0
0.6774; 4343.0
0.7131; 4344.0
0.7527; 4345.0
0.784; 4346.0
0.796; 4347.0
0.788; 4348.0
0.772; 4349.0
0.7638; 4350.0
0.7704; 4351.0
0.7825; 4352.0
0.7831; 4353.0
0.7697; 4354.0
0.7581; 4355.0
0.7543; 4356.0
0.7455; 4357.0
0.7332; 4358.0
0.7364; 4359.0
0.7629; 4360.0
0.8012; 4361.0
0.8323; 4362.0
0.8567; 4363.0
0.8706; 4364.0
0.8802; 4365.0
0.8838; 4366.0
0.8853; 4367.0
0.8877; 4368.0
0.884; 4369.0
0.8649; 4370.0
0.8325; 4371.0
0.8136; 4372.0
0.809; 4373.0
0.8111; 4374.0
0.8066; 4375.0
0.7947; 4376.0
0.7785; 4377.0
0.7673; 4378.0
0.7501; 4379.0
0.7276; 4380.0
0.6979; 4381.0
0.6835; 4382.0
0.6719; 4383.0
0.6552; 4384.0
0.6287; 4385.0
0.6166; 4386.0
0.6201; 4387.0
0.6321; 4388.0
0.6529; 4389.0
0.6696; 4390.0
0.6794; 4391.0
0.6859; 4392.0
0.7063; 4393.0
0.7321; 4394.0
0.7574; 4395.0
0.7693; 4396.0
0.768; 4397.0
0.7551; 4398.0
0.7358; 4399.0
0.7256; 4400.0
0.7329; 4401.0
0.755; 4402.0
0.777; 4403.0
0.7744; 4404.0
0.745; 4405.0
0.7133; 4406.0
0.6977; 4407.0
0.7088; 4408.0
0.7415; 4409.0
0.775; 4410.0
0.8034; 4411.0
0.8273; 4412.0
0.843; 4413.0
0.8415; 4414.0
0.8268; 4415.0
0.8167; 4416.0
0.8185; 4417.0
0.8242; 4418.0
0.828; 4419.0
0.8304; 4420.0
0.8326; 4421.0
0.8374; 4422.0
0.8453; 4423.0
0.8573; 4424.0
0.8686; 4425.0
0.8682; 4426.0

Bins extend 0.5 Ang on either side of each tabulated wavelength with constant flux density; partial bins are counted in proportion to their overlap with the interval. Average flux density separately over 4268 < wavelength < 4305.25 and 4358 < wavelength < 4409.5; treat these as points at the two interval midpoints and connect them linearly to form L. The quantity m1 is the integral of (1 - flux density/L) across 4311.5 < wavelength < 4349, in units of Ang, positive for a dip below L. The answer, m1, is -2.1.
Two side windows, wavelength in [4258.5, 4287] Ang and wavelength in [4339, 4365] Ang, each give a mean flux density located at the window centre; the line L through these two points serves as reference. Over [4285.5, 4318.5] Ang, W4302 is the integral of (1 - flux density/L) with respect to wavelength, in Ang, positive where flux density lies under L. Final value 5.2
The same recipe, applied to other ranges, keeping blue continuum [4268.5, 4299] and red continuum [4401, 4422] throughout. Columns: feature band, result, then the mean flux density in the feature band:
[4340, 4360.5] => -0.8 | 0.744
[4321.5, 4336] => -1.1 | 0.744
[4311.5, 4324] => -0.5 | 0.706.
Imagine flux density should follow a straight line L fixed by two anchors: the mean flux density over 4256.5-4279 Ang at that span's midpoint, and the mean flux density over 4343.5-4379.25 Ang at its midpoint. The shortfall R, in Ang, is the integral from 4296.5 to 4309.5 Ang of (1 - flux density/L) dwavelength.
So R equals 3.6 Ang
